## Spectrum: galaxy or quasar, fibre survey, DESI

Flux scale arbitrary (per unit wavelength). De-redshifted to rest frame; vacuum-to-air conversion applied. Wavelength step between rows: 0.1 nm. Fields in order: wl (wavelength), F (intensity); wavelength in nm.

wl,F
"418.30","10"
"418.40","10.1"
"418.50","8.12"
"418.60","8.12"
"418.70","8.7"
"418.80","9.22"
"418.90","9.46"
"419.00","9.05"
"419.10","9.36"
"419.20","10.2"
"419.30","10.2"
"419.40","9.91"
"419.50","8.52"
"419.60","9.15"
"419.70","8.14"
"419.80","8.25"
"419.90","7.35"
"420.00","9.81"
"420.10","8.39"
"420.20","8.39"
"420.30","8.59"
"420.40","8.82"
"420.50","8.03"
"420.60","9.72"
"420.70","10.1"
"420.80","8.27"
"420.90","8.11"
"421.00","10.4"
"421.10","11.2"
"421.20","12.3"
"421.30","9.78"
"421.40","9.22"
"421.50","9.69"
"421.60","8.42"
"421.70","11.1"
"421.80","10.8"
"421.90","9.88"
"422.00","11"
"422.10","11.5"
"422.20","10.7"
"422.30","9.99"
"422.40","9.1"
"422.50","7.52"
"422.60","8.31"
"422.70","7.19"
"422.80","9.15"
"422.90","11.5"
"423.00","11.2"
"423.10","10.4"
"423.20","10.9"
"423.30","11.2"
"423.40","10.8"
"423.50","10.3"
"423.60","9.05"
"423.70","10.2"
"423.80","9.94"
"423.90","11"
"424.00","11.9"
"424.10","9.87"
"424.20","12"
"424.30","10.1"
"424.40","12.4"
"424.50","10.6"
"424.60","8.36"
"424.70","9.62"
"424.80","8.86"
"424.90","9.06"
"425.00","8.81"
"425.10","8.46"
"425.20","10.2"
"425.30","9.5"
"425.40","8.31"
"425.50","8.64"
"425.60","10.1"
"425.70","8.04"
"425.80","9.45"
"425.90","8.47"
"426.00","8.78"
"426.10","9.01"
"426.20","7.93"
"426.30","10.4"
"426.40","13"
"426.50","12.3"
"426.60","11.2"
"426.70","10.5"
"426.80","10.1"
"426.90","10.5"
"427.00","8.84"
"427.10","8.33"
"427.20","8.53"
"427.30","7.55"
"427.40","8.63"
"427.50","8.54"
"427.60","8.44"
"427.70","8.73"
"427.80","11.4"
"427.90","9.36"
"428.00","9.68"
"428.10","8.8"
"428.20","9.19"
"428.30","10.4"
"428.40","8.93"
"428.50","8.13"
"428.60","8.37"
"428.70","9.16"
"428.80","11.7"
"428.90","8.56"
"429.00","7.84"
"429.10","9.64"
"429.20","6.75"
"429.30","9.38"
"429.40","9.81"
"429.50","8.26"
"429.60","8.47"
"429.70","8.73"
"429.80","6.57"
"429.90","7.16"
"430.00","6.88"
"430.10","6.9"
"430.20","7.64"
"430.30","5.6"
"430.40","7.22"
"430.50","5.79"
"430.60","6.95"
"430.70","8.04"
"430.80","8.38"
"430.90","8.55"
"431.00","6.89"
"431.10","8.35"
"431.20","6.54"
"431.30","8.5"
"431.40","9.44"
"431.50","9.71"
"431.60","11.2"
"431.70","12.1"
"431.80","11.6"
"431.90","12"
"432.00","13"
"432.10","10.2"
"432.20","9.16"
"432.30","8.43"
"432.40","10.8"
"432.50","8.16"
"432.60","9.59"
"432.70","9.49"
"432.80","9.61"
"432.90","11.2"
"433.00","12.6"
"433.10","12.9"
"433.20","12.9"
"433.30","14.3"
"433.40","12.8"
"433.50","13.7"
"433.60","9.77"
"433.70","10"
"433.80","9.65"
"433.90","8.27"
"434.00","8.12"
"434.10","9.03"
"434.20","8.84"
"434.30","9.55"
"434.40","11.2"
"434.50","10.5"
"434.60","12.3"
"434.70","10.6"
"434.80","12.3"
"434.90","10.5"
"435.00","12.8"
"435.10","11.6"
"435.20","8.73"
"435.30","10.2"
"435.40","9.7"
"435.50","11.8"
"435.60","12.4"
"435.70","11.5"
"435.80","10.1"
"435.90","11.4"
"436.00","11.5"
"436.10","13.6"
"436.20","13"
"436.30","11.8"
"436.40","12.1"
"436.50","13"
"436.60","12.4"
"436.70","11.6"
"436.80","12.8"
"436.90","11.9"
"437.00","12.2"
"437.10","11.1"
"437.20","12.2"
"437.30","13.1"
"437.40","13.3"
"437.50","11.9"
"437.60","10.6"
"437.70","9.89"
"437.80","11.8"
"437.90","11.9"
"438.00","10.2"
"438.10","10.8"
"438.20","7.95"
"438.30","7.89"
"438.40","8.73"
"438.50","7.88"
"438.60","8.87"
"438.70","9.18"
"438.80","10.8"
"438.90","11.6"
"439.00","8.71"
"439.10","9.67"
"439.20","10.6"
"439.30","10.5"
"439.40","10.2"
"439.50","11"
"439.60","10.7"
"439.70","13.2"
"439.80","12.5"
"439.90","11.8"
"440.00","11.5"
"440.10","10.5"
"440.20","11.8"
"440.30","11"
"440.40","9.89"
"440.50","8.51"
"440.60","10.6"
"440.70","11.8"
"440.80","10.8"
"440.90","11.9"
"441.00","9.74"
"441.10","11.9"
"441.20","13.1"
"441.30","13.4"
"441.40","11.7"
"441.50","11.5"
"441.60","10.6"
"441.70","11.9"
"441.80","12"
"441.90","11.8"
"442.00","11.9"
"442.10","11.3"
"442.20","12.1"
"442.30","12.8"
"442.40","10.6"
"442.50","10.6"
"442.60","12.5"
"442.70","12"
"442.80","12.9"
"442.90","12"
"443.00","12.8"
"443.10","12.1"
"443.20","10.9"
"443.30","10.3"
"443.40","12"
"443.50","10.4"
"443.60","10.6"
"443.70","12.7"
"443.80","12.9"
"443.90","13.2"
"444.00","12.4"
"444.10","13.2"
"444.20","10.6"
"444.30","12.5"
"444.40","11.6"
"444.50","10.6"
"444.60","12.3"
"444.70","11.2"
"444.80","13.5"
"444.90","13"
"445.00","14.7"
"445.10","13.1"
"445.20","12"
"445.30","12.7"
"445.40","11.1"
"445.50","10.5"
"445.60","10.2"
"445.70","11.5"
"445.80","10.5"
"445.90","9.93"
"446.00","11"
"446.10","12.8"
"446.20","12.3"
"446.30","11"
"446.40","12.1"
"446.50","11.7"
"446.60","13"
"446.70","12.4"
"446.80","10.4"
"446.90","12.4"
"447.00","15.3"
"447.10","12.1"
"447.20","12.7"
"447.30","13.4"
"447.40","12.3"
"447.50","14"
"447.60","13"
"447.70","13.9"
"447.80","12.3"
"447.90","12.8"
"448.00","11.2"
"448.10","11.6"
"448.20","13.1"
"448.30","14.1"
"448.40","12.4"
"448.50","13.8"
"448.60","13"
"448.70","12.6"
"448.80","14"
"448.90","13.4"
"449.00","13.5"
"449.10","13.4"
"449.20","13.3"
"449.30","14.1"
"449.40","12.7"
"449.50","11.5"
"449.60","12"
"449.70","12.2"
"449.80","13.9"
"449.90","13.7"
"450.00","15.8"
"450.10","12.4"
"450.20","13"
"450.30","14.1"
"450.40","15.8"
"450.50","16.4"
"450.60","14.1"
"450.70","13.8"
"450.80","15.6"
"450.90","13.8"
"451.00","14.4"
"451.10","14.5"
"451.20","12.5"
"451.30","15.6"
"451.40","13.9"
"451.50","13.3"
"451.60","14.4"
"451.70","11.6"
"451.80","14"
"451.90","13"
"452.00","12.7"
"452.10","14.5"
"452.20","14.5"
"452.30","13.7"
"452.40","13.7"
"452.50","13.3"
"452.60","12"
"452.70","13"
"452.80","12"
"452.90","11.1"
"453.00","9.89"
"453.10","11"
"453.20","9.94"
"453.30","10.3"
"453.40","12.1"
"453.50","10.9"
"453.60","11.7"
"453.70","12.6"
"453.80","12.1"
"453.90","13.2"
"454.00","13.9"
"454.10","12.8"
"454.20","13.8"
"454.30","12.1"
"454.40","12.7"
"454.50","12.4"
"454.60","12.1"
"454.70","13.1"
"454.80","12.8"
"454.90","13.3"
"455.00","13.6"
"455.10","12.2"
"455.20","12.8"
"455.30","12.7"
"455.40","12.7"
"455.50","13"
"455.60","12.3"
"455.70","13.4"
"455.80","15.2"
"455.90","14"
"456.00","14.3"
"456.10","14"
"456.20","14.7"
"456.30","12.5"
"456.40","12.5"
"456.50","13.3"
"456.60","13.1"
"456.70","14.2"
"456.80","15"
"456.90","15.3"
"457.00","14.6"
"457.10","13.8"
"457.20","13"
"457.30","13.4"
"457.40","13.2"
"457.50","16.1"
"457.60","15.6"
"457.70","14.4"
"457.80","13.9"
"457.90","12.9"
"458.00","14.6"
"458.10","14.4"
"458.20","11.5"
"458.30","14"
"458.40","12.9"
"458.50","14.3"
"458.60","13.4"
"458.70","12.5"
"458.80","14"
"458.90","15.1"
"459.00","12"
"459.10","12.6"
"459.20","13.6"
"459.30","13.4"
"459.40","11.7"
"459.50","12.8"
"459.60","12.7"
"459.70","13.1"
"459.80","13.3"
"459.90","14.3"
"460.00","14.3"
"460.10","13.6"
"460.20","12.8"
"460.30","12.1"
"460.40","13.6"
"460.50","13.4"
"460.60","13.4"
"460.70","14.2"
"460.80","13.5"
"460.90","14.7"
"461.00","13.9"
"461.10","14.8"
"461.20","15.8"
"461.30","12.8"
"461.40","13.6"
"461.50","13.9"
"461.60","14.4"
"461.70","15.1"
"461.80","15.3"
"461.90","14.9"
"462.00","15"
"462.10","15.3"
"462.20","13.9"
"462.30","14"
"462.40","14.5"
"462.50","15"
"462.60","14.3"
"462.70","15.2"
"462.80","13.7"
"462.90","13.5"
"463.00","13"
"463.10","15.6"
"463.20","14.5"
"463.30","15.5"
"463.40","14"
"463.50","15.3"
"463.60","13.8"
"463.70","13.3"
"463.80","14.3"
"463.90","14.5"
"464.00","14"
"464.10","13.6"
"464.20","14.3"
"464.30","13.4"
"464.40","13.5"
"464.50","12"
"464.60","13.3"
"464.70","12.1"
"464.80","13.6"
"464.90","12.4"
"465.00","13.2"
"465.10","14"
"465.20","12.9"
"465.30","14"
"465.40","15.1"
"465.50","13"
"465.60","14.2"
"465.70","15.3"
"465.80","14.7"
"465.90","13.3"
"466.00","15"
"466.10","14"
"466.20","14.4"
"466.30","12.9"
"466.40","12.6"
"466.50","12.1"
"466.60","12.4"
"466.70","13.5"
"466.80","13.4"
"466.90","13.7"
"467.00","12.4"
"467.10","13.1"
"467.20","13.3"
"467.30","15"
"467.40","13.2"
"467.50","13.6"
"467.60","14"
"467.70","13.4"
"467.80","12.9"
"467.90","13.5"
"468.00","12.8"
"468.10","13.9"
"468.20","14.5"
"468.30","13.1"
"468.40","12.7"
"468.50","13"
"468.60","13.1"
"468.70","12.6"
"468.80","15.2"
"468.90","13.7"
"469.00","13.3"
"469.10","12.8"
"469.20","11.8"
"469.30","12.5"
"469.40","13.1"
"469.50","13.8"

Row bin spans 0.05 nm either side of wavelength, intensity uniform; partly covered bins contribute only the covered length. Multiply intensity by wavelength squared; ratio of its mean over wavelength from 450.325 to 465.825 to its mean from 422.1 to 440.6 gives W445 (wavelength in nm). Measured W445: 1.53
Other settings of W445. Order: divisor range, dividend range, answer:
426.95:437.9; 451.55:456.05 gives 1.40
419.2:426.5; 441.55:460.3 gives 1.51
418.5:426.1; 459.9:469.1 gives 1.74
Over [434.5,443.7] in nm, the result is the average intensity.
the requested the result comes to 11.3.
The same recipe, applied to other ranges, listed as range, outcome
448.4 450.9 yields 13.6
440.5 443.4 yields 11.6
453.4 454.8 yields 12.6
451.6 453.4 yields 12.4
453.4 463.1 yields 13.6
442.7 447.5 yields 12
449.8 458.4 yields 13.4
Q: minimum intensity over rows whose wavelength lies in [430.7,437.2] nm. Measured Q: 6.54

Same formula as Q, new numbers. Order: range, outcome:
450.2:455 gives 9.89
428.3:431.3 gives 5.6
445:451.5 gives 9.93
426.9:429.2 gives 6.75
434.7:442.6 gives 7.88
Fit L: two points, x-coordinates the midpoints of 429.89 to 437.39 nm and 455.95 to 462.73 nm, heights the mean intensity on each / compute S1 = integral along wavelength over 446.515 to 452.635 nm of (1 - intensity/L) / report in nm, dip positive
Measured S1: -0.40 nm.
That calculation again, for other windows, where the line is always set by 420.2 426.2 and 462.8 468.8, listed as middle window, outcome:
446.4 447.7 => -0.091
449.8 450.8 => -0.178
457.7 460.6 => -0.070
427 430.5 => 0.602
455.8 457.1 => -0.125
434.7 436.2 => -0.065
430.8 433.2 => 0.118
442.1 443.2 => -0.042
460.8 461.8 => -0.085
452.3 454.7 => 0.065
